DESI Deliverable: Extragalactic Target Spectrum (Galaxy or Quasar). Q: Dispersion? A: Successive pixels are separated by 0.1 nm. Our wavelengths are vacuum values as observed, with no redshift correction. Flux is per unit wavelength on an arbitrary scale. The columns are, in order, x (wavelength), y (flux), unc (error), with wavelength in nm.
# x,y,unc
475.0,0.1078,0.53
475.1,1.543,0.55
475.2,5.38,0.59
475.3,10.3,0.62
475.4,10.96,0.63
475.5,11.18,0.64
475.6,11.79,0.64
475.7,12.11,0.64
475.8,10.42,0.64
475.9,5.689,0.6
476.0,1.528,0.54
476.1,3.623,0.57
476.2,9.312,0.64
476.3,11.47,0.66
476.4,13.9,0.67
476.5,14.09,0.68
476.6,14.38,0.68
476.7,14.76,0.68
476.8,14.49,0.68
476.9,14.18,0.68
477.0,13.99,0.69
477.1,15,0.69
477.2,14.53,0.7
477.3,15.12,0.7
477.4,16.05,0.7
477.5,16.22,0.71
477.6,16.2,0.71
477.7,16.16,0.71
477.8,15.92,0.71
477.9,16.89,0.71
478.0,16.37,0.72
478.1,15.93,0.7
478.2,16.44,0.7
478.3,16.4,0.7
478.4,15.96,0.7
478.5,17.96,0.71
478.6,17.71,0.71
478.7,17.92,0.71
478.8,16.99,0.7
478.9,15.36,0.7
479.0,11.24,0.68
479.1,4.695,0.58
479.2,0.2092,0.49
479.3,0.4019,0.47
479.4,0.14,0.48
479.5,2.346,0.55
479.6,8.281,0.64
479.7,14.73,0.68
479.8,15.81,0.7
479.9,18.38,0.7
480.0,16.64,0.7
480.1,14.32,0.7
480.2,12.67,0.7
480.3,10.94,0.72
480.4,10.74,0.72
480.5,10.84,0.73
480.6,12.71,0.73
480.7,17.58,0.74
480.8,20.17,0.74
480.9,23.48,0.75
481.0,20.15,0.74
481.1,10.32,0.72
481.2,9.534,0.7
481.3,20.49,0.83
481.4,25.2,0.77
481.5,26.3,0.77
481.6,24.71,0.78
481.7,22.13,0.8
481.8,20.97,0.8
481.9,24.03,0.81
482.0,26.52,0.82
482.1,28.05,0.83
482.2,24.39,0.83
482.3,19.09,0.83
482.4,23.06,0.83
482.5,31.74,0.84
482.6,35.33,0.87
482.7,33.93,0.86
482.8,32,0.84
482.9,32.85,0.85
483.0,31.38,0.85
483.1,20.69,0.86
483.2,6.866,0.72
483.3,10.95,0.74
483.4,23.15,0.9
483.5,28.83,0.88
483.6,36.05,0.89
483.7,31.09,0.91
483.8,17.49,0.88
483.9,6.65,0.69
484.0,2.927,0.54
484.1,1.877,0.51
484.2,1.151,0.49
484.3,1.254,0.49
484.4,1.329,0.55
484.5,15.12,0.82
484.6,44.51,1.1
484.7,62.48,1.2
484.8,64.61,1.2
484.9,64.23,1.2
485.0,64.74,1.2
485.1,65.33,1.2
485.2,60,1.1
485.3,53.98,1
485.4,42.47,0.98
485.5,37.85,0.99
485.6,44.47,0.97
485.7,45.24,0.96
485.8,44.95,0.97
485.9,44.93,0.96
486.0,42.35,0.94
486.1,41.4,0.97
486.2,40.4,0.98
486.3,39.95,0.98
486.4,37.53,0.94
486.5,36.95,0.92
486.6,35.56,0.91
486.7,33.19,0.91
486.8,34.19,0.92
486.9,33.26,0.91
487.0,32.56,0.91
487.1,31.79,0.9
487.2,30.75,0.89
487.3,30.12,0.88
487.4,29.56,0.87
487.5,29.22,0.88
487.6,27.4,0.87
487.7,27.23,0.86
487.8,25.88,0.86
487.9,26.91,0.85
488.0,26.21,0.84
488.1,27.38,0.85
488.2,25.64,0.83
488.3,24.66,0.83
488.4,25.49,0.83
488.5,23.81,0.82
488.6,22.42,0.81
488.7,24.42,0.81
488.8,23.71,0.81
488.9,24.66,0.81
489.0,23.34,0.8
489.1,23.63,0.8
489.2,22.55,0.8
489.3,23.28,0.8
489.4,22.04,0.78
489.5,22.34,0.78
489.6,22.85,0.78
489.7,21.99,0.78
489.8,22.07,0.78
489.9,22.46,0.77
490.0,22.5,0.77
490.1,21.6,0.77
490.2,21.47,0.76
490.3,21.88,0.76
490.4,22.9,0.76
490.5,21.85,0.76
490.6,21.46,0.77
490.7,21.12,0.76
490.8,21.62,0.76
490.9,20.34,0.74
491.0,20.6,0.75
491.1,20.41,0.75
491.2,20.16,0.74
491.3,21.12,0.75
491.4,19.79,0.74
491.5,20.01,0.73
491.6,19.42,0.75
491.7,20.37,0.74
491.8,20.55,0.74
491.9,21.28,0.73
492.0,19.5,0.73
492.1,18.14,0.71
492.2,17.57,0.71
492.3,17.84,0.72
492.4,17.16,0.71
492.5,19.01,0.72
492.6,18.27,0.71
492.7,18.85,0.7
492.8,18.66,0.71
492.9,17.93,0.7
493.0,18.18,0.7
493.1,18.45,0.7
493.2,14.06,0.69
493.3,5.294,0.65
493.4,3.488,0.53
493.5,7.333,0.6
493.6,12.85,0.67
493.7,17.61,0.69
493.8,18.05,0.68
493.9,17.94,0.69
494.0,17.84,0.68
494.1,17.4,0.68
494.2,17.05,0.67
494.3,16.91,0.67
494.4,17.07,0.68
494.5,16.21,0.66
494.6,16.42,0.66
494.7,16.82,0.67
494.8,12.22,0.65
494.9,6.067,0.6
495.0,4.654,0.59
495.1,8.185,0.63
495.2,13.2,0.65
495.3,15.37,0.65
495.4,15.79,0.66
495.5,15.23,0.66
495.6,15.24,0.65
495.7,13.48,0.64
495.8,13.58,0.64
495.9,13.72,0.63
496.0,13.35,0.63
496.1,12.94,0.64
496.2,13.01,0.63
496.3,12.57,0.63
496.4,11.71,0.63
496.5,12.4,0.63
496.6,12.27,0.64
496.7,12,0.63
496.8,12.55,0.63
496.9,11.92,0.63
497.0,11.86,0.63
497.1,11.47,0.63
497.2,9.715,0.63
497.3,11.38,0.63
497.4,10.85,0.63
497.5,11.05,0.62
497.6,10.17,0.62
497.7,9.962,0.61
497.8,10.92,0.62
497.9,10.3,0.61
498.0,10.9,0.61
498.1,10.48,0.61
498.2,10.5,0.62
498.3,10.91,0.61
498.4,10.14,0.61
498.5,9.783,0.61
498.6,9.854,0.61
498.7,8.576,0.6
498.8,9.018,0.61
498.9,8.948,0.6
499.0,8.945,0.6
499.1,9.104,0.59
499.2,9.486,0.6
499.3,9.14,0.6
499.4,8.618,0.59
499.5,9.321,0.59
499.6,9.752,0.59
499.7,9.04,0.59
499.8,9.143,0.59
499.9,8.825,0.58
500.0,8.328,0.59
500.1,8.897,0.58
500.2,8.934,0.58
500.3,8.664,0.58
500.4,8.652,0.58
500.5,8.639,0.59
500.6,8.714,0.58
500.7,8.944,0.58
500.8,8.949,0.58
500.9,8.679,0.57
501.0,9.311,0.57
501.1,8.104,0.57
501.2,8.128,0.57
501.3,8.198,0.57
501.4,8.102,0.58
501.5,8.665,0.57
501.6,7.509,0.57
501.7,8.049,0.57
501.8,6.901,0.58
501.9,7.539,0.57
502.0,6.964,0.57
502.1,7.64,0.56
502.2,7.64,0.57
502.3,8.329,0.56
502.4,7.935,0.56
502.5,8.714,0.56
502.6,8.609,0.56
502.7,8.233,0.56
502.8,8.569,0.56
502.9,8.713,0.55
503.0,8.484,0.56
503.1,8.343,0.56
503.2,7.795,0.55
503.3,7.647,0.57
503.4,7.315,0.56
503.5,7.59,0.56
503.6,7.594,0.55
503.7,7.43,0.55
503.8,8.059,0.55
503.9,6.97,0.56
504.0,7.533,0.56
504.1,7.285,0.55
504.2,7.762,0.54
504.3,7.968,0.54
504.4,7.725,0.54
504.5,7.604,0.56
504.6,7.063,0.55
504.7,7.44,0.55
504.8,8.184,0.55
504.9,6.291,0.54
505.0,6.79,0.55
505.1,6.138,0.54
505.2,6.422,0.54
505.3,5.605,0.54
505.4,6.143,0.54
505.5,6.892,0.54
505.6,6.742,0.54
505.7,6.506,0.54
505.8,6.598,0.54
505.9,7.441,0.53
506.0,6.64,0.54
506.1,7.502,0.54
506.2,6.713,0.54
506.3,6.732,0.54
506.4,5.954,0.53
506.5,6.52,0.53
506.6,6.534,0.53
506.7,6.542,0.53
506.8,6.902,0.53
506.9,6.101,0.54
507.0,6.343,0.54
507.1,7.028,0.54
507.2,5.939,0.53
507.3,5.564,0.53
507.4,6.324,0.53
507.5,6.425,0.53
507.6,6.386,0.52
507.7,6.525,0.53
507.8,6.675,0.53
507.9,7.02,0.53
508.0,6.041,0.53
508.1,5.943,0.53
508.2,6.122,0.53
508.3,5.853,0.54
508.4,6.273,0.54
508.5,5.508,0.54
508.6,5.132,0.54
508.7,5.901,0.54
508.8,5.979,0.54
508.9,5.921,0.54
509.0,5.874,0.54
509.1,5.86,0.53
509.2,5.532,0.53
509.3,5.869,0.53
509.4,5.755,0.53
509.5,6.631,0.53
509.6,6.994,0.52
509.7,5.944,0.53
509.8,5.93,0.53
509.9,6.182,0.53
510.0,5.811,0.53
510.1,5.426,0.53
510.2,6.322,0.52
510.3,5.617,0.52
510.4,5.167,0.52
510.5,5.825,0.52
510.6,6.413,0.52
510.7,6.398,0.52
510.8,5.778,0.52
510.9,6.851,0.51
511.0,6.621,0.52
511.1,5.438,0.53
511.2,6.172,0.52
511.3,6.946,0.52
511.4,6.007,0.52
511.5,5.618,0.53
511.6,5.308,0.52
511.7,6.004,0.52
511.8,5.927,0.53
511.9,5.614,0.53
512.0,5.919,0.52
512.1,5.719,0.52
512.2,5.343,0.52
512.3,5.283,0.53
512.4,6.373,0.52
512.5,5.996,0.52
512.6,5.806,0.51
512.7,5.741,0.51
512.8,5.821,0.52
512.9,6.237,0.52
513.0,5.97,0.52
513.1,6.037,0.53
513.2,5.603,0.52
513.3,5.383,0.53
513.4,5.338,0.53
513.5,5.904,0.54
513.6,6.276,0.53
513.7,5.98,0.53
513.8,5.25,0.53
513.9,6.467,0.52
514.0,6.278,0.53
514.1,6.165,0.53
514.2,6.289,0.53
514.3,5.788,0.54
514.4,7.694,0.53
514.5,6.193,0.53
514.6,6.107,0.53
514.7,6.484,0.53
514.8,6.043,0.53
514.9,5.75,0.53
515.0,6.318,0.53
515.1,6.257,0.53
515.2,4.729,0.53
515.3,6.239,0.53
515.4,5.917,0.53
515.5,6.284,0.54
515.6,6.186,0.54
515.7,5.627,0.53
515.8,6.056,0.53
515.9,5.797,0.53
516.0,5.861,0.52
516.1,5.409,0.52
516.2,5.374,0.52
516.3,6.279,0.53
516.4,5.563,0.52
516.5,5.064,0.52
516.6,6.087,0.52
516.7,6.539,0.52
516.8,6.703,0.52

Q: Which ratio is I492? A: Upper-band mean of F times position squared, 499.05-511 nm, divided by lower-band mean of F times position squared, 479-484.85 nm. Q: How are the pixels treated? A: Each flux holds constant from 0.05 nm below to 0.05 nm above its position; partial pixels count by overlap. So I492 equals 0.41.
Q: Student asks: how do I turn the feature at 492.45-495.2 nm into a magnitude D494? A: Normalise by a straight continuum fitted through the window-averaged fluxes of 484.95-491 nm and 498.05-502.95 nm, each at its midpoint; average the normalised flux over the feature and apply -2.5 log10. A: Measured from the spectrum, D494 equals 0.382 mag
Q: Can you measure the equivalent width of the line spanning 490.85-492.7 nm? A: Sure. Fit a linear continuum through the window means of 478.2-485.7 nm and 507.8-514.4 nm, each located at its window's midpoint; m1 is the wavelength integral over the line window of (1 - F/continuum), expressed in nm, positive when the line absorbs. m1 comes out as -0.259 nm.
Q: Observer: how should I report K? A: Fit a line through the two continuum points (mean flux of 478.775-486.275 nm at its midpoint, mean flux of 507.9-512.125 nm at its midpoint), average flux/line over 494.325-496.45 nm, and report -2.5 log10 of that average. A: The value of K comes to 0.204 mag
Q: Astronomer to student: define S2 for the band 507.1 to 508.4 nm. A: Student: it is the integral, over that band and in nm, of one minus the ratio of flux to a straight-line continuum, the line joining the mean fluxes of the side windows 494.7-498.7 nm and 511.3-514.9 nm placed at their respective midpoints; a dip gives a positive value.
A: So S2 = 0.26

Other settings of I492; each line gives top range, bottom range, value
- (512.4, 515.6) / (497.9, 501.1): 0.69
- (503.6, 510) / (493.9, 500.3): 0.59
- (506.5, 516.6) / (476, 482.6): 0.44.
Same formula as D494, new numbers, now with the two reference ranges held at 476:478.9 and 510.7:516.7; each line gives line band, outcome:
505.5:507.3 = 0.17 mag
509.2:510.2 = 0.15 mag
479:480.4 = 0.45 mag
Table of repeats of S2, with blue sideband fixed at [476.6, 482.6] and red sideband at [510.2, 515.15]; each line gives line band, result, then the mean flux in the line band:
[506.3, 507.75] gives 0.26 nm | 6.38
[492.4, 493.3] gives -0.37 nm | 17.2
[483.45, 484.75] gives -0.39 nm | 19.3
